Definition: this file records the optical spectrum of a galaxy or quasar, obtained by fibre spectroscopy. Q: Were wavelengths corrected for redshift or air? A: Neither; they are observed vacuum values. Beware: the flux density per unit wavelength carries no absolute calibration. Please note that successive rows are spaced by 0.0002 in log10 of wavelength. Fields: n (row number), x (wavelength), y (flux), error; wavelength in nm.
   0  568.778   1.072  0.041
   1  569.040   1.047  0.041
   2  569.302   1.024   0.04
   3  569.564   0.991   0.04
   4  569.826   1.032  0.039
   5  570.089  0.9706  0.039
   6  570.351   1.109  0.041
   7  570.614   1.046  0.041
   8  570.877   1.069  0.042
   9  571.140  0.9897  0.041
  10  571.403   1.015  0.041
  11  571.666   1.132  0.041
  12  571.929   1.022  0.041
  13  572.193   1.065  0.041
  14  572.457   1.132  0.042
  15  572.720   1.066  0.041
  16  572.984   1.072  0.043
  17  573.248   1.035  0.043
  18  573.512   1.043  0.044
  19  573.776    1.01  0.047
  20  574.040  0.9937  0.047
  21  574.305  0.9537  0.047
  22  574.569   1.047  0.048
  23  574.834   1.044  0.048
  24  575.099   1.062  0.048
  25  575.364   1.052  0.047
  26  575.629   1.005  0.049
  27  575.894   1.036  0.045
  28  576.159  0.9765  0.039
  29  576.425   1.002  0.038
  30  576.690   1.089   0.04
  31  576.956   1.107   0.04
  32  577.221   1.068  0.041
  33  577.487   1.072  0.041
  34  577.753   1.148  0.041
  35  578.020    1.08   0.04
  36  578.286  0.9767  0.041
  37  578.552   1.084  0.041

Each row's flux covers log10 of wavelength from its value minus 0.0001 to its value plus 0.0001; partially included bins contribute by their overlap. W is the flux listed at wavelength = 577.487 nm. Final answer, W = 1.072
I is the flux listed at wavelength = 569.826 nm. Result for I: 1.032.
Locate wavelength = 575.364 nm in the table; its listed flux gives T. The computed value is 1.052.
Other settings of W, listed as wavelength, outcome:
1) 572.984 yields 1.072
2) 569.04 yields 1.047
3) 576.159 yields 0.9765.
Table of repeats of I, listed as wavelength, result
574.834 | 1.044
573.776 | 1.01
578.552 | 1.084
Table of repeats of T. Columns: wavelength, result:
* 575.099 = 1.062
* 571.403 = 1.015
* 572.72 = 1.066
